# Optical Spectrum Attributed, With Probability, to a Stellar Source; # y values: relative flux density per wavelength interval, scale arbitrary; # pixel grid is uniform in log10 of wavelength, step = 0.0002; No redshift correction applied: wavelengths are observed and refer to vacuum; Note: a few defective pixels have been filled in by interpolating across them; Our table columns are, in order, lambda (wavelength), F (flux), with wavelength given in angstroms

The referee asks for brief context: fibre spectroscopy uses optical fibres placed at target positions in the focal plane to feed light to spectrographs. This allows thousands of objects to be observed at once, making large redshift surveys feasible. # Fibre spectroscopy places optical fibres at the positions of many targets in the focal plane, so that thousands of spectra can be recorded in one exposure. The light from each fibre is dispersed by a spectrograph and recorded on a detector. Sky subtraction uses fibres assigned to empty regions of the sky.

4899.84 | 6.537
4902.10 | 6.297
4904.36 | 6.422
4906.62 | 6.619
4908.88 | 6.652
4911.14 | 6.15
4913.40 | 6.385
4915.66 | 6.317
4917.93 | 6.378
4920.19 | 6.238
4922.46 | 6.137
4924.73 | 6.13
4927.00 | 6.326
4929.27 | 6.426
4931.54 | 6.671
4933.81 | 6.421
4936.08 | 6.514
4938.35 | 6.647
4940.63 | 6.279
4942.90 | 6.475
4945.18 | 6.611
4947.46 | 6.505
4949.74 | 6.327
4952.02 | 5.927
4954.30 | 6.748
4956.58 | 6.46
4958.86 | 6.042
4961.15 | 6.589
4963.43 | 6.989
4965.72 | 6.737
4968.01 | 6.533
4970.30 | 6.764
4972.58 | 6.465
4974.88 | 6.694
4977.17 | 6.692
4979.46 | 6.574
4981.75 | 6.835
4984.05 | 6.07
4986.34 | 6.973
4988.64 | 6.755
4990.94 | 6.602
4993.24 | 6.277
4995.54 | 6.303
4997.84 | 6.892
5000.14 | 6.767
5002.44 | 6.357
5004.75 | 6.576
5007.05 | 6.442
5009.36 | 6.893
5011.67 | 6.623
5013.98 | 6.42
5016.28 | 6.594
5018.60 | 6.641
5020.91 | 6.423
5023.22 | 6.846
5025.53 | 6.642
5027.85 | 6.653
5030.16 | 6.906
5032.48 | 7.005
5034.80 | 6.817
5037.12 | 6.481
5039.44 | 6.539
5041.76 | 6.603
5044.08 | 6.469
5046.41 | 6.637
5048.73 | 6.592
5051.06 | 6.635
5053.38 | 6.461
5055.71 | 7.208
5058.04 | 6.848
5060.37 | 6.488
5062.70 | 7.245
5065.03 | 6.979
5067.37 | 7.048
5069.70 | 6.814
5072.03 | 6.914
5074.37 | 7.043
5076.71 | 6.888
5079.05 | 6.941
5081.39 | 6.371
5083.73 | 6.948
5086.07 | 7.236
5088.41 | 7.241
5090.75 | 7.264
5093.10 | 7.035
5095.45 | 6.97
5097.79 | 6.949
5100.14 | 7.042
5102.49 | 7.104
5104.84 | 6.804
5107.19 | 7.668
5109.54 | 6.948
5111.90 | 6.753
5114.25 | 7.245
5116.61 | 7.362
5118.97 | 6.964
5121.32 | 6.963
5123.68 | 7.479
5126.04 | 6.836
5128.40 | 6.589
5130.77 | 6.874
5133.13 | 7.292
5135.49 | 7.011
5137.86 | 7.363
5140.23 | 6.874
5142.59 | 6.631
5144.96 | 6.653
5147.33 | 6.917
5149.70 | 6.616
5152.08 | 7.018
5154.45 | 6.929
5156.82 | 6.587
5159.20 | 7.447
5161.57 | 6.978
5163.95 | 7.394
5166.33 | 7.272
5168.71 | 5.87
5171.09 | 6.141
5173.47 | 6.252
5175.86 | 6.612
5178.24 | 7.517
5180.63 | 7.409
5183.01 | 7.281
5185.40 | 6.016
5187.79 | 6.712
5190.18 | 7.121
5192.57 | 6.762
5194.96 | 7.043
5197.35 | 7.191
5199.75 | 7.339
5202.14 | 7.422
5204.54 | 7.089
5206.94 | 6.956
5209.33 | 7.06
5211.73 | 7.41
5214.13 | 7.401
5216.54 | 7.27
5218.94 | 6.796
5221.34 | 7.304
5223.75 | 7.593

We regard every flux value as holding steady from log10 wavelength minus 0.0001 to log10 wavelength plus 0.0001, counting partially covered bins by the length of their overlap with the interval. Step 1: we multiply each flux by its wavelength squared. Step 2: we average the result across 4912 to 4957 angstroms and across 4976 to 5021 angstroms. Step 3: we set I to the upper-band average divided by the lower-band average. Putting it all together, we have 1.1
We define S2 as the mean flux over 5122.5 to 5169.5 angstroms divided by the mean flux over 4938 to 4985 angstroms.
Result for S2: 1.06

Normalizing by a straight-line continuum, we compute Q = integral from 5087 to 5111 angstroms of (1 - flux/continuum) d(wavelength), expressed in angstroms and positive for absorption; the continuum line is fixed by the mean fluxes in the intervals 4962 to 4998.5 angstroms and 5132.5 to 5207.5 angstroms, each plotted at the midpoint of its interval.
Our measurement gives -1.0 angstroms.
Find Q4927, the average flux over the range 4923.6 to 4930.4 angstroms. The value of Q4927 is 6.29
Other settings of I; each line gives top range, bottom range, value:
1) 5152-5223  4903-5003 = 1.18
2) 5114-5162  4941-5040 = 1.12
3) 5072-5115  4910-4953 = 1.18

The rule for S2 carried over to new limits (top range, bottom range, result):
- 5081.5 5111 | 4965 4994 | 1.07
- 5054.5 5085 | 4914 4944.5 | 1.08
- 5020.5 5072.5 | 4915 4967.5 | 1.05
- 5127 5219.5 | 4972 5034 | 1.05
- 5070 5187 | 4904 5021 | 1.07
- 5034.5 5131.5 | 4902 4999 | 1.07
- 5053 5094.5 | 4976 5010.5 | 1.05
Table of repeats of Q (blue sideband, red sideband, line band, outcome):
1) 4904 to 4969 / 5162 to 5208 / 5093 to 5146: -1.8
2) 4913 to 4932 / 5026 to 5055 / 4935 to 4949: -0.3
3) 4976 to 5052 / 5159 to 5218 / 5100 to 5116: -0.6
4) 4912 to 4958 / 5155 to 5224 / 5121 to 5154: -0.3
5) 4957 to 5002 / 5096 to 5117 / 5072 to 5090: 0.1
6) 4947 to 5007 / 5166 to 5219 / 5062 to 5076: -0.6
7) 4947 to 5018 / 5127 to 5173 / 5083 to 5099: -0.8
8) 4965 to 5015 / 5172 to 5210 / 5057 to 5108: -1.6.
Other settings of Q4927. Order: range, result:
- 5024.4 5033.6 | 6.8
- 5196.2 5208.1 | 7.2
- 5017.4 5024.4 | 6.64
